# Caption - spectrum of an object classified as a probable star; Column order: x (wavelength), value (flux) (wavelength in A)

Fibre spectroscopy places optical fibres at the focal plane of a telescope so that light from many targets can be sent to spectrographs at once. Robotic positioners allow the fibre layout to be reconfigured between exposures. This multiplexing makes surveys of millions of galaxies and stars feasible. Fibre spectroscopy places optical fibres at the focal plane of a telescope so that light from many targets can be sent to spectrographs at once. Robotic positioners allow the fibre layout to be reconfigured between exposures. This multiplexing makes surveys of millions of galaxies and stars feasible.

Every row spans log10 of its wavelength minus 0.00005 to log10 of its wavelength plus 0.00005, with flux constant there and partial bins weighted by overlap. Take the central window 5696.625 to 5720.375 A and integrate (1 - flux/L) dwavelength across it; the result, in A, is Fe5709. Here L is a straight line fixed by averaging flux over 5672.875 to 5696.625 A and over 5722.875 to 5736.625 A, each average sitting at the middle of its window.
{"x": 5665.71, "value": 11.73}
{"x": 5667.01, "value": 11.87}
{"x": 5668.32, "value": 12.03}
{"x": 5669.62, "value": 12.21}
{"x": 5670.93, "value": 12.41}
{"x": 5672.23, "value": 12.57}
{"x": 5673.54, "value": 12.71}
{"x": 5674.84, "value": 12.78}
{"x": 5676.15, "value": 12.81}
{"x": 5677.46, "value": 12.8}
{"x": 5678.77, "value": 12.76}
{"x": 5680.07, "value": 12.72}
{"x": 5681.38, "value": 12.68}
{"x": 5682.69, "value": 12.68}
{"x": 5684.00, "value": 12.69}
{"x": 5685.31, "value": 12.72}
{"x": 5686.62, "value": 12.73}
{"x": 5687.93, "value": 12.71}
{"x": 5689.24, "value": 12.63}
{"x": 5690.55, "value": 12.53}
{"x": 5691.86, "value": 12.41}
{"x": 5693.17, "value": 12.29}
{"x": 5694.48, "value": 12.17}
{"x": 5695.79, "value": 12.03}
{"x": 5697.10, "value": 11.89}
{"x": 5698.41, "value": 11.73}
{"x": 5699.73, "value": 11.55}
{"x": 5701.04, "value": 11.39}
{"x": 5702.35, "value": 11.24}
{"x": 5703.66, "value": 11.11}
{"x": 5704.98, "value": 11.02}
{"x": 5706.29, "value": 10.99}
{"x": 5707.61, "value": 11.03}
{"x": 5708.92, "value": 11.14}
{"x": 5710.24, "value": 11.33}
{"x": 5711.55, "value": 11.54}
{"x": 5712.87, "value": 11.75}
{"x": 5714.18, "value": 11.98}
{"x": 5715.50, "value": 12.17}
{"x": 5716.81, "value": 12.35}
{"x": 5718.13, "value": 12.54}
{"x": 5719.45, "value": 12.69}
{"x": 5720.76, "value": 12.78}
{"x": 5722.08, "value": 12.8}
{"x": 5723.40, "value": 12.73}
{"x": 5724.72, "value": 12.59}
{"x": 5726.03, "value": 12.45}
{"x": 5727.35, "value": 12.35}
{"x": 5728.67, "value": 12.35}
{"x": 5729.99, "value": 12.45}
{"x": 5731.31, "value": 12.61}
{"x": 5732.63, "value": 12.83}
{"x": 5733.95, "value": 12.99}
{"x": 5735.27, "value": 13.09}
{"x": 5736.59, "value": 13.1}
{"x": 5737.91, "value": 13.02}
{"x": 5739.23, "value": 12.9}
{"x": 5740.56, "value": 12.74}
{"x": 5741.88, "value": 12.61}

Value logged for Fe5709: 1.9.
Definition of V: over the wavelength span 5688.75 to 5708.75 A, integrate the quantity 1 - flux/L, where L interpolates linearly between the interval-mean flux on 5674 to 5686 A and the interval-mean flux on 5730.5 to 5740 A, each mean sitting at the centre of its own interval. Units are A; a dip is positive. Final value 1.70 A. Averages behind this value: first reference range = 12.7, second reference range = 12.9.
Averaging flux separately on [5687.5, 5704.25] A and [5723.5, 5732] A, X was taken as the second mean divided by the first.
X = 1.0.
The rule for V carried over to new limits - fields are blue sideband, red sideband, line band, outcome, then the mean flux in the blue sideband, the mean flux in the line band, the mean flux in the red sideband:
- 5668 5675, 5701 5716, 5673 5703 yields -1.0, 12.5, 12.4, 11.4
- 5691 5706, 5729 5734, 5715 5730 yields -0.2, 11.7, 12.5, 12.7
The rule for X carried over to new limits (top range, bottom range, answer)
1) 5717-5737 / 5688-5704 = 1.06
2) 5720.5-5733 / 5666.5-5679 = 1.01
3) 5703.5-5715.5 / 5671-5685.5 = 0.89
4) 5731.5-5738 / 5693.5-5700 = 1.09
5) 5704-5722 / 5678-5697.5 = 0.94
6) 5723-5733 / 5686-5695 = 1.00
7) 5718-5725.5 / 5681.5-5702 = 1.04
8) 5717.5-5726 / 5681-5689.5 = 1.00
